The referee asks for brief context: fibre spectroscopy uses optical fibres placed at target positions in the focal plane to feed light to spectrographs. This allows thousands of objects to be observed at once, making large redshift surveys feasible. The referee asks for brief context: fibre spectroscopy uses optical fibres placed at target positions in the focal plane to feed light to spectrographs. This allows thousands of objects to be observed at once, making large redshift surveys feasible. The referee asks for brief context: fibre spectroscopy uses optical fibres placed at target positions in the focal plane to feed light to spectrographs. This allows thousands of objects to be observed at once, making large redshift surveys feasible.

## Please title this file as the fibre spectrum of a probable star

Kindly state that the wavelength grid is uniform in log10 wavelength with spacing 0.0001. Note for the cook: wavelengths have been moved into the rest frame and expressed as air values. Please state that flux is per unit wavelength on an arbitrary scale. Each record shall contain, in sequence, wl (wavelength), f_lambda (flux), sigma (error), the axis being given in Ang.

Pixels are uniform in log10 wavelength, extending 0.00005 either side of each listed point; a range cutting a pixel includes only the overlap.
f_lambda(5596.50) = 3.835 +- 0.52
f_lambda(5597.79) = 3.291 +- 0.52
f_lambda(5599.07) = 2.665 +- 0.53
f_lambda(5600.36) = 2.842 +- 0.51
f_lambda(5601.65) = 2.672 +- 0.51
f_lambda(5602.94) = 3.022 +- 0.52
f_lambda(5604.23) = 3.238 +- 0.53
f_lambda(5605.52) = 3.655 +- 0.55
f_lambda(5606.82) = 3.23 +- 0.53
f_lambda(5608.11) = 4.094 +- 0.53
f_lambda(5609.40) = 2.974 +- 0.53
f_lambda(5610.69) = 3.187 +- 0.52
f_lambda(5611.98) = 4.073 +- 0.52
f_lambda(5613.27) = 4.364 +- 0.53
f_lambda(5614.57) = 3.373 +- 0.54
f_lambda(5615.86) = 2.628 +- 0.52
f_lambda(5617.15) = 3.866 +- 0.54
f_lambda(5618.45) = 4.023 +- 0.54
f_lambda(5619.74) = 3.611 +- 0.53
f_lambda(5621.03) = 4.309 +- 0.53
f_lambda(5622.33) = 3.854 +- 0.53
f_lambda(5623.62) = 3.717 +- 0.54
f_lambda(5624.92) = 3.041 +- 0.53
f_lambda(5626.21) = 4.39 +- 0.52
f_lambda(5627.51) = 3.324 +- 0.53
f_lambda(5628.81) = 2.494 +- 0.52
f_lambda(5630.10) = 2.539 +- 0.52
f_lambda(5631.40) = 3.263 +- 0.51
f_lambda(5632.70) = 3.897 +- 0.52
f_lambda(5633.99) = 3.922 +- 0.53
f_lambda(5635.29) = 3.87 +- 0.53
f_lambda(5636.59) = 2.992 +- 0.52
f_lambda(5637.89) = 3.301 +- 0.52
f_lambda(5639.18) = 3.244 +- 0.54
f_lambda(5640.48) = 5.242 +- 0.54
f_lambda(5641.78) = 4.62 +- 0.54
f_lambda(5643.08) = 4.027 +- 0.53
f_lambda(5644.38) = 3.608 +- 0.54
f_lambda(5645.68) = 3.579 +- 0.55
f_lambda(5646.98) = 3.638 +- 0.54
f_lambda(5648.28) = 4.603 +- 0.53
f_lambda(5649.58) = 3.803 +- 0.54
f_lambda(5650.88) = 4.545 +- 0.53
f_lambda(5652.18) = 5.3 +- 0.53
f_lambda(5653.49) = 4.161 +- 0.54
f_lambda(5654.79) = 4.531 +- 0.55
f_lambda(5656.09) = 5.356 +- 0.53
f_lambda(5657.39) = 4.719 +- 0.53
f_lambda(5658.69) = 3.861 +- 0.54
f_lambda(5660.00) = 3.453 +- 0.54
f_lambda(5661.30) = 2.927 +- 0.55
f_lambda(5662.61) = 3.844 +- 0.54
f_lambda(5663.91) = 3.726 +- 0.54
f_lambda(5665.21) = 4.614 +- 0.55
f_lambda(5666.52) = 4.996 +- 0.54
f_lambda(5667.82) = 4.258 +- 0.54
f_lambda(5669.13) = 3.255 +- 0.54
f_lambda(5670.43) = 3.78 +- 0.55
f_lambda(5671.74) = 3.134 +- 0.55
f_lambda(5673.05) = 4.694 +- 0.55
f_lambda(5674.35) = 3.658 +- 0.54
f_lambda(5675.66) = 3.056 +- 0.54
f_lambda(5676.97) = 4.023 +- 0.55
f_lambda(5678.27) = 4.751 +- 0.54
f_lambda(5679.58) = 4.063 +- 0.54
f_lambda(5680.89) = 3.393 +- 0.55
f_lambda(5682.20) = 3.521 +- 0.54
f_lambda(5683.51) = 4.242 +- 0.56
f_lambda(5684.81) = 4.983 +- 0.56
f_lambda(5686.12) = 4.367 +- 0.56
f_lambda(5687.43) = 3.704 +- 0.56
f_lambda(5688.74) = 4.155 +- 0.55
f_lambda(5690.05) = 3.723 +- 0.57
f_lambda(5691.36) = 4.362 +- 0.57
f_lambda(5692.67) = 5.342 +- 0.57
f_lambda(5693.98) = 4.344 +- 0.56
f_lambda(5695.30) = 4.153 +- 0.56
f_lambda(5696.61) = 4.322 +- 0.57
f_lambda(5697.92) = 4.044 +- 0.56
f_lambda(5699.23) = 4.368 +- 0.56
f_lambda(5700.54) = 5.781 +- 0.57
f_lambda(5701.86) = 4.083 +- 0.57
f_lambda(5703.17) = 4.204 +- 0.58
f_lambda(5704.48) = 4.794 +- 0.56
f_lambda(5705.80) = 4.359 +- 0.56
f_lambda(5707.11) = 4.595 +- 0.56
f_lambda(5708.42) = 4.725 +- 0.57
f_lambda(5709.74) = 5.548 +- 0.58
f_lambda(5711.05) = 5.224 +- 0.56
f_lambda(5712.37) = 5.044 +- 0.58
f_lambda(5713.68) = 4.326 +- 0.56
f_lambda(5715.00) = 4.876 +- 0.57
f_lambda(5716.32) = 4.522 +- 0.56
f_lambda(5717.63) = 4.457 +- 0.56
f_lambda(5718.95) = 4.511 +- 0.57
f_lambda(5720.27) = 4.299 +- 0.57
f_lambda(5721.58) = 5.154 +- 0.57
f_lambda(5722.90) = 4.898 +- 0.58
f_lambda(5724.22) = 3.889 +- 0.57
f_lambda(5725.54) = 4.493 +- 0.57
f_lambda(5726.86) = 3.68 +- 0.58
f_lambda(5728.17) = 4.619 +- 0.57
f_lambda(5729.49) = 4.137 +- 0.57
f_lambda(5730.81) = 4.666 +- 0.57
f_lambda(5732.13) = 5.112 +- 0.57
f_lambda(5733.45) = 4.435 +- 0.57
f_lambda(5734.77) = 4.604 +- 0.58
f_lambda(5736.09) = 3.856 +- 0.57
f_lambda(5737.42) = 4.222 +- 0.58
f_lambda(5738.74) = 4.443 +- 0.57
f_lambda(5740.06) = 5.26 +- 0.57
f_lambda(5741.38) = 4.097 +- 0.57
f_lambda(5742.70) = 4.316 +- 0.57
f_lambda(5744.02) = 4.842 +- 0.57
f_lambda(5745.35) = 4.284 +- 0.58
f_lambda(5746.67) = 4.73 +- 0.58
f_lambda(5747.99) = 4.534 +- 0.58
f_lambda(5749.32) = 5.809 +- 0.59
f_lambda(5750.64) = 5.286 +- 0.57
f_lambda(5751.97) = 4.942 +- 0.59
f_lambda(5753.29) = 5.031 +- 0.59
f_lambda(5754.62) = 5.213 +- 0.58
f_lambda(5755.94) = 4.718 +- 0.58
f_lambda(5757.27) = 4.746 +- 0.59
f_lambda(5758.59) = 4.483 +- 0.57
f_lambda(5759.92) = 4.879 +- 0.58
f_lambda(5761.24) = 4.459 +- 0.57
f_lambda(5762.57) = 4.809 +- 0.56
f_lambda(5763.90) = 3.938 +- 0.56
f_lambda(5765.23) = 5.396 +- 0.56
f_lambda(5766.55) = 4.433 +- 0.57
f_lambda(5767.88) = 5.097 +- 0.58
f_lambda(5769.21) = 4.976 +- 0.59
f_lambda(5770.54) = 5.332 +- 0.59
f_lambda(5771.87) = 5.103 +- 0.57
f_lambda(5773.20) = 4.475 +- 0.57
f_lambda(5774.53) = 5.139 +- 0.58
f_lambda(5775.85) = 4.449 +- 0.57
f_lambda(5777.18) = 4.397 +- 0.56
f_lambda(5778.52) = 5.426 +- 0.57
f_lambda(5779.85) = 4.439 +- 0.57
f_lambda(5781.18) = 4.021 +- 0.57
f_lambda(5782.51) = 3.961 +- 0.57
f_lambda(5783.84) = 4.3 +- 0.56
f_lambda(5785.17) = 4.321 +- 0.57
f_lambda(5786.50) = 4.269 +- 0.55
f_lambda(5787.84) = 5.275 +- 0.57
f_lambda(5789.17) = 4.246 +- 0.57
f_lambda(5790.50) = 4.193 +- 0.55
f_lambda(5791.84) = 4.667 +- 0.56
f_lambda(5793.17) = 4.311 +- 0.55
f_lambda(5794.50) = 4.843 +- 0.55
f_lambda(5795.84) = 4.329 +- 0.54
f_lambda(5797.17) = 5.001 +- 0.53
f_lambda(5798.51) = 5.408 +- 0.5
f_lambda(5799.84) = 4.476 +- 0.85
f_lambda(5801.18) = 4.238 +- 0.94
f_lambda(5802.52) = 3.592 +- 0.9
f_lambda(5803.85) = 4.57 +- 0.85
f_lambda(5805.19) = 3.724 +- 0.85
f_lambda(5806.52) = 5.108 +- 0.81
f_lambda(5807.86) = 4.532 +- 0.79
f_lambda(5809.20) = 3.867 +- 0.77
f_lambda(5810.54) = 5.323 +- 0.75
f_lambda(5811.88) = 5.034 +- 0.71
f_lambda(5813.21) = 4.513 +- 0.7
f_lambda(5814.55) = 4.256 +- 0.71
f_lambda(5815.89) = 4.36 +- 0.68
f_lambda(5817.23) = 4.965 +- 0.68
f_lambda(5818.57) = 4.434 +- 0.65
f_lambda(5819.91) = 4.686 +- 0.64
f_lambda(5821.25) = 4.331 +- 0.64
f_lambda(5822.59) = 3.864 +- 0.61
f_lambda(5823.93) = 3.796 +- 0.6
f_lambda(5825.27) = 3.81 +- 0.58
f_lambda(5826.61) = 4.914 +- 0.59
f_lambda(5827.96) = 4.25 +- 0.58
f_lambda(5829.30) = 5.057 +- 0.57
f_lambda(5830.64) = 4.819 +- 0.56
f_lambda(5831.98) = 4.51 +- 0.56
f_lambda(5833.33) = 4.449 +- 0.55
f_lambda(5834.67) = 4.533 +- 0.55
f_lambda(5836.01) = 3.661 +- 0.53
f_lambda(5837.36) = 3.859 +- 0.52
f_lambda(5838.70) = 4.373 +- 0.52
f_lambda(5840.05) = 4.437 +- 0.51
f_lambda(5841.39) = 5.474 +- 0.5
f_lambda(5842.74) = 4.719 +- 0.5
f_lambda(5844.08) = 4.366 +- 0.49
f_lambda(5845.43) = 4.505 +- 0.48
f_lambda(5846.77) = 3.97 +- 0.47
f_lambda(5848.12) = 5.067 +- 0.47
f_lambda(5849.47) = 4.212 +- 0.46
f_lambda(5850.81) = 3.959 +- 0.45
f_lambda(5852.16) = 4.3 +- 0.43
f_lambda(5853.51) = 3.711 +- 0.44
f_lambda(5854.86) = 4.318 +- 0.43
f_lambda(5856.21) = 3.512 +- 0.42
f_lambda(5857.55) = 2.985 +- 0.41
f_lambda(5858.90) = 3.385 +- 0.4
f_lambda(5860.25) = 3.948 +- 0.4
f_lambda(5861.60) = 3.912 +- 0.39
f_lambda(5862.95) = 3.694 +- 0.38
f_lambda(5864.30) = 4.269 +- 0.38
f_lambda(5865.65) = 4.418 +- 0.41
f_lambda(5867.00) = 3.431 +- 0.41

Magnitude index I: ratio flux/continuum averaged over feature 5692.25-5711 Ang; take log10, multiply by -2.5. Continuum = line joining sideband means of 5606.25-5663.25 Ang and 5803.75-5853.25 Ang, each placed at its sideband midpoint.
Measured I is -0.15 mag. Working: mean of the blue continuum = 3.81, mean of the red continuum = 4.44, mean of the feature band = 4.63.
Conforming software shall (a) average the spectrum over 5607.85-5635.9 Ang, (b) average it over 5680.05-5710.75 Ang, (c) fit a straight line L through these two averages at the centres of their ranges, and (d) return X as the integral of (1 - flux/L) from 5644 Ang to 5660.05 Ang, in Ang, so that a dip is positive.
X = -1.5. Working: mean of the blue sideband 3.58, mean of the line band 4.28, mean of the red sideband 4.4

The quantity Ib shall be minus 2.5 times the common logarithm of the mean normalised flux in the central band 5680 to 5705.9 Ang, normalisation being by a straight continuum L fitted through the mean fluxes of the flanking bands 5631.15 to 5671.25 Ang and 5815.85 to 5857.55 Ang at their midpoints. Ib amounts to -0.053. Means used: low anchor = 4.03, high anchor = 4.34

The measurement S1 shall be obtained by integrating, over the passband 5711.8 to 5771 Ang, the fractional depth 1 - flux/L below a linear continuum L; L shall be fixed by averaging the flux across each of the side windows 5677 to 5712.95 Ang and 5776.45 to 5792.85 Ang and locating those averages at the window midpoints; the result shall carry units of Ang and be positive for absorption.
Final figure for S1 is -2.81 Ang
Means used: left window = 4.44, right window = 4.46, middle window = 4.66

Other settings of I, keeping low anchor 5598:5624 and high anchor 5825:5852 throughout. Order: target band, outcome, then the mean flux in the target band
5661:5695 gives -0.081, 4.05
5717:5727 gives -0.132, 4.46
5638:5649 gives -0.121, 4.03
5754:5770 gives -0.158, 4.77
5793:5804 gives -0.064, 4.54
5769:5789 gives -0.110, 4.64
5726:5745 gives -0.113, 4.45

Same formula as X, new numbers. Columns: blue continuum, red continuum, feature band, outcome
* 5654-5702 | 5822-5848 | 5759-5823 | -3.7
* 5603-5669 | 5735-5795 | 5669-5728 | -1.5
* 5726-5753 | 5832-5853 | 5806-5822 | -0.6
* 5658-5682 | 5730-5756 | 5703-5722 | -1.6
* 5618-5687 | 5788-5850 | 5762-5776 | -1.7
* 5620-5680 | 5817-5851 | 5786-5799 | -1.0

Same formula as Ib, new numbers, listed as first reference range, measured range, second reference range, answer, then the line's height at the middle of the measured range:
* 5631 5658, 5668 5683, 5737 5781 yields 0.14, 4.29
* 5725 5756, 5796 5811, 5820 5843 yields -0.01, 4.48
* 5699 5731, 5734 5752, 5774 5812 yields -0.02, 4.58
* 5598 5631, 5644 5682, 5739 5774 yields -0.04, 3.89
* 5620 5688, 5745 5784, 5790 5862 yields -0.14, 4.21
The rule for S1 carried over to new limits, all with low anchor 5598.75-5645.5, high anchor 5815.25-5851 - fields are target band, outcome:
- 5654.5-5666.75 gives -1.5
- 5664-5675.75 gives -0.7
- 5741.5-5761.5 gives -3.5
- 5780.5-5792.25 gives -0.3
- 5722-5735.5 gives -1.6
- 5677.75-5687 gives -0.9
